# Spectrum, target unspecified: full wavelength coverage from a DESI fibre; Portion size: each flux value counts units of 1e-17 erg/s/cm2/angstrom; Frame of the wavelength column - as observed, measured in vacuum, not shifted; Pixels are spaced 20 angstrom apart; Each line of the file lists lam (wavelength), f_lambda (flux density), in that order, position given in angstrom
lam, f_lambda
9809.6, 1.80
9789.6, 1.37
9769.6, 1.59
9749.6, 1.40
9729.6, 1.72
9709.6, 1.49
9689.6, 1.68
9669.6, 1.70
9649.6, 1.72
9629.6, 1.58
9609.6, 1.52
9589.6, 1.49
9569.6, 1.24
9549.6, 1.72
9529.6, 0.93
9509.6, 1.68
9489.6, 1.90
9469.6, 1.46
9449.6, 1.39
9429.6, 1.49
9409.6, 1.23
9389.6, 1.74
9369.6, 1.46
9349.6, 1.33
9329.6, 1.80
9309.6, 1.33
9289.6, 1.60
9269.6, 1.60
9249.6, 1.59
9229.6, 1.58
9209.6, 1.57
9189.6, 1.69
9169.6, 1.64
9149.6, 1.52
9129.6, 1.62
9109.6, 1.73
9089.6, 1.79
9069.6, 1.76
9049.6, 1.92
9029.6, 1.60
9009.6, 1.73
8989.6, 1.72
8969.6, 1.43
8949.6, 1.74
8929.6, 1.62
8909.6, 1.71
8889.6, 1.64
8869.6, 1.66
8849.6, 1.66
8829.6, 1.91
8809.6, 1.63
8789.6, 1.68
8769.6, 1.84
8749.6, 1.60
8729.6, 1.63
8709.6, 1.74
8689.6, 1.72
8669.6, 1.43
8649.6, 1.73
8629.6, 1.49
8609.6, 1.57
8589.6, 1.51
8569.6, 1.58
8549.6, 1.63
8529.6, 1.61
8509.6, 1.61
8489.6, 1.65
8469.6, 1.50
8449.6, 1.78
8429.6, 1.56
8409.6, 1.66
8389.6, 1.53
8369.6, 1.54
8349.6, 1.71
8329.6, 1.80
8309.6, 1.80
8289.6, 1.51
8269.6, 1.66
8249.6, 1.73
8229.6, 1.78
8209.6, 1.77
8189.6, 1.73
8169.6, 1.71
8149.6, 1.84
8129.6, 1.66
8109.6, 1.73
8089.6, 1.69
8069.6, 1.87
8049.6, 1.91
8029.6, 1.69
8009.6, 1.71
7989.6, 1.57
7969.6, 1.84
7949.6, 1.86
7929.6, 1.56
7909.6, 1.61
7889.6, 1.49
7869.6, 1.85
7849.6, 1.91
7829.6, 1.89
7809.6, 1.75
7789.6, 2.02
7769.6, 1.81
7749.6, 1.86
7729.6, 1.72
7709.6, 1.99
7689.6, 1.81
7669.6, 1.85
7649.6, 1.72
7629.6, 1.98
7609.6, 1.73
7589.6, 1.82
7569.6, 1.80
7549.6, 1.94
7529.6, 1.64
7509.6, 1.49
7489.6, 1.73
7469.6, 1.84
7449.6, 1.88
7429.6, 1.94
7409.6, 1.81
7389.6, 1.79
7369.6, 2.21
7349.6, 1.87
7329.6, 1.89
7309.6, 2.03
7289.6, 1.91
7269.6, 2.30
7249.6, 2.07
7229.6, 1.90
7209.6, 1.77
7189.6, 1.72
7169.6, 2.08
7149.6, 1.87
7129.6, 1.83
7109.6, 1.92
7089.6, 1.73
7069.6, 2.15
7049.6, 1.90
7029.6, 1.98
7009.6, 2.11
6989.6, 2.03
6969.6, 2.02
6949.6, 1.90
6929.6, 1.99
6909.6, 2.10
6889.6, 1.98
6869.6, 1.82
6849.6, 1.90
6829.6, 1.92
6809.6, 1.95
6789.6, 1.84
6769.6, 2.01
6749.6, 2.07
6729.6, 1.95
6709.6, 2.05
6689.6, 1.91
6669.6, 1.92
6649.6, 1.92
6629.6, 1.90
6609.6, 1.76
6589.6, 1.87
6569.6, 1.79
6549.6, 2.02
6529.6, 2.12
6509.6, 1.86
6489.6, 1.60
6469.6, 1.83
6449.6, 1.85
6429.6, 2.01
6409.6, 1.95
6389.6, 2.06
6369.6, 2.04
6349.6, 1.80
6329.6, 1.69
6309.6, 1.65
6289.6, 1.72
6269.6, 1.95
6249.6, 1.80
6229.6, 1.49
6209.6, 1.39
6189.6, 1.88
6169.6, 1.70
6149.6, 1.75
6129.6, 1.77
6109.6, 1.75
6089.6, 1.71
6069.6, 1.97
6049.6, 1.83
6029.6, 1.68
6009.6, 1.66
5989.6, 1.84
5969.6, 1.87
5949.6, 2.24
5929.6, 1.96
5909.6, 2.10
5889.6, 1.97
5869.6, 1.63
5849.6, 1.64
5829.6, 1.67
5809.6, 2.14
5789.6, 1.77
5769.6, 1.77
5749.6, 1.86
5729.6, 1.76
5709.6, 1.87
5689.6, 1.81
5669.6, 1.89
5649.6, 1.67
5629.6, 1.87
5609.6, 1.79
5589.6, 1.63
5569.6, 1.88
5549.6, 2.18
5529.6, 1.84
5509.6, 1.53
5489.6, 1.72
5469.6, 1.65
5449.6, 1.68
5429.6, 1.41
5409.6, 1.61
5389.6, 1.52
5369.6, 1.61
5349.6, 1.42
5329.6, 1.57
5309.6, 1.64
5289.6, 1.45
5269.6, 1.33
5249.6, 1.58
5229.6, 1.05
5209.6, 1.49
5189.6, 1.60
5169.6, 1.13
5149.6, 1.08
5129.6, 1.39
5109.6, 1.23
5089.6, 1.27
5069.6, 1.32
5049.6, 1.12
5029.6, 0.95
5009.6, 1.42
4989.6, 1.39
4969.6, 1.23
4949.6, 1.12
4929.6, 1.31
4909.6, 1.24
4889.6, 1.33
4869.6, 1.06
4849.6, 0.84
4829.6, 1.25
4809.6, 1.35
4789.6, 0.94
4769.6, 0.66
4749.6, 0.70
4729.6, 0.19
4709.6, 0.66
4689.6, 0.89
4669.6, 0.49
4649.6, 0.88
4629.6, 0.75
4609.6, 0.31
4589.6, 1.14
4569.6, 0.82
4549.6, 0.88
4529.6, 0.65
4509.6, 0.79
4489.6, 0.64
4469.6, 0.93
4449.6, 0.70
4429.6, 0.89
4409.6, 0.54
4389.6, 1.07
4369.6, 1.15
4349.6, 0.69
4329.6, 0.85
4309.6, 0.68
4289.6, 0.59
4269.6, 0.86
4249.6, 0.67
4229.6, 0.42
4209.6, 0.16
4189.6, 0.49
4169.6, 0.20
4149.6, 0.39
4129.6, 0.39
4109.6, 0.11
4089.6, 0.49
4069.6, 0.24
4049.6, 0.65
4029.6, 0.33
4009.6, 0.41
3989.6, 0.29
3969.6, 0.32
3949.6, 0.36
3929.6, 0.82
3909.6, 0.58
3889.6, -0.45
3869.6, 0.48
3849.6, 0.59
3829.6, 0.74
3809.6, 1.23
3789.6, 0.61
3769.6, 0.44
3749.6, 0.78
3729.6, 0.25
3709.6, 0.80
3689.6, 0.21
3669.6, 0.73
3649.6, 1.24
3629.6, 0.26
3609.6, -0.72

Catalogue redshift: 0.20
